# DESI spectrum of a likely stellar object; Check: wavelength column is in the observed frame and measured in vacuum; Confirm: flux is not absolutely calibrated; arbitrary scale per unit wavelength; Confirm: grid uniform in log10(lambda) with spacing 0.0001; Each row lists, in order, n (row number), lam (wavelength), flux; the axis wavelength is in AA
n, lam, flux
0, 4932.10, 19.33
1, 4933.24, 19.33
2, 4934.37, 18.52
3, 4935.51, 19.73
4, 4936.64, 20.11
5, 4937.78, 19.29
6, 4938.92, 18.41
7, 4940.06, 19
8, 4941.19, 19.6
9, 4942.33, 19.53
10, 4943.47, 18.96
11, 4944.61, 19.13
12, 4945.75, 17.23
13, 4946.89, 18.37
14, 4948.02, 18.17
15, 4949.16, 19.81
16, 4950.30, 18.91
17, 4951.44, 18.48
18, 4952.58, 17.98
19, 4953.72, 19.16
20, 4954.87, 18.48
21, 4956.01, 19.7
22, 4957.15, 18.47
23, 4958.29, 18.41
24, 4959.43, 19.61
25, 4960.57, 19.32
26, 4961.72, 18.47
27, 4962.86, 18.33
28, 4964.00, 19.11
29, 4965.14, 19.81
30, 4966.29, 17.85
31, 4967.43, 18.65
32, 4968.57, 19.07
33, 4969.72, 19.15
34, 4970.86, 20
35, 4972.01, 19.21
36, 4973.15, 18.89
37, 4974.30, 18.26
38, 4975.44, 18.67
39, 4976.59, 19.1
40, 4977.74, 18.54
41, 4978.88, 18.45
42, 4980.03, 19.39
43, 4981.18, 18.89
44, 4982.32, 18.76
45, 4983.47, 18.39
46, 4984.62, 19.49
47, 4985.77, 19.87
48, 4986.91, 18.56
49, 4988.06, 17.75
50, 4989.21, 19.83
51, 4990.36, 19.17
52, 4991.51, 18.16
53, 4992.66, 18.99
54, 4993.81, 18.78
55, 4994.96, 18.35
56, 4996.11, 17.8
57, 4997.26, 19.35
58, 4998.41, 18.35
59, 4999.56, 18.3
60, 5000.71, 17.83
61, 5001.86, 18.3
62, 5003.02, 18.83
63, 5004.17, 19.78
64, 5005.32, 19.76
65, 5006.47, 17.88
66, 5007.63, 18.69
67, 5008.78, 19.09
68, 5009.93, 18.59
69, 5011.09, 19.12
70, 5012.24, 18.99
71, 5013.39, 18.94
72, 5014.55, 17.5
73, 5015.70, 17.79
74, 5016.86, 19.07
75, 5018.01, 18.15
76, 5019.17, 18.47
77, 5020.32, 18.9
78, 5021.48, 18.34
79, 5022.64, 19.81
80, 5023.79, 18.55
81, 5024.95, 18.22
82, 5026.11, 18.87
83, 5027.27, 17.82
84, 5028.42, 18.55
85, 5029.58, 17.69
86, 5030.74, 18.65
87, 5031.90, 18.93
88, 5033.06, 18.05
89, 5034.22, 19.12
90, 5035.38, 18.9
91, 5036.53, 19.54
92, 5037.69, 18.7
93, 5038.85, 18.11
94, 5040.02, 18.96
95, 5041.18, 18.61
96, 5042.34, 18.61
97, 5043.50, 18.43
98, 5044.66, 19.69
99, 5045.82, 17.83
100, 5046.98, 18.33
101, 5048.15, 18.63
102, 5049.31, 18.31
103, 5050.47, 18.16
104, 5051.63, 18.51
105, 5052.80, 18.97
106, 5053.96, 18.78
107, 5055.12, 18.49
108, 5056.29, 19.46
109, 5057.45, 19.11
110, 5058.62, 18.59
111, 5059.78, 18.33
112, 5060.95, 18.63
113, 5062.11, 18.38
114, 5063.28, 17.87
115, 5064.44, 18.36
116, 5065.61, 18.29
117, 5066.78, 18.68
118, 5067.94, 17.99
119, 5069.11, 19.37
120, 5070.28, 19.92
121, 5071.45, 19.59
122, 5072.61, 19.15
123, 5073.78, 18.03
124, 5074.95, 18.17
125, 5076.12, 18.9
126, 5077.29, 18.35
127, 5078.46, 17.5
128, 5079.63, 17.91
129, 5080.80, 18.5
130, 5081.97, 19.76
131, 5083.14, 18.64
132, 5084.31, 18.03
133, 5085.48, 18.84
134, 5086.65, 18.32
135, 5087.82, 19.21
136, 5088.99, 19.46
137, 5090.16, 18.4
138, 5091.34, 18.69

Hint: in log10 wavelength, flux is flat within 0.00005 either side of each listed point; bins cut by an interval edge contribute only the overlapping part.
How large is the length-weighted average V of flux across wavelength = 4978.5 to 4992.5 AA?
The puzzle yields 18.9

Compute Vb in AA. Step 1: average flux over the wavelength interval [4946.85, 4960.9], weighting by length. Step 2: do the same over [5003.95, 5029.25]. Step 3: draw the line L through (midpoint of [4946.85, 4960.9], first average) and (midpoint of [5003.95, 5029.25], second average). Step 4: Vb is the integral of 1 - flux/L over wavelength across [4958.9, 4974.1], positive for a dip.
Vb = -0.2 AA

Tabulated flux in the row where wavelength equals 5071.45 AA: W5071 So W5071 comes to 19.59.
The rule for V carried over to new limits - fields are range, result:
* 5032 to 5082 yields 18.6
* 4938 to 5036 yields 18.8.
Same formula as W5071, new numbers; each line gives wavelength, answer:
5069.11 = 19.37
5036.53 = 19.54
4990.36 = 19.17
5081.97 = 19.76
